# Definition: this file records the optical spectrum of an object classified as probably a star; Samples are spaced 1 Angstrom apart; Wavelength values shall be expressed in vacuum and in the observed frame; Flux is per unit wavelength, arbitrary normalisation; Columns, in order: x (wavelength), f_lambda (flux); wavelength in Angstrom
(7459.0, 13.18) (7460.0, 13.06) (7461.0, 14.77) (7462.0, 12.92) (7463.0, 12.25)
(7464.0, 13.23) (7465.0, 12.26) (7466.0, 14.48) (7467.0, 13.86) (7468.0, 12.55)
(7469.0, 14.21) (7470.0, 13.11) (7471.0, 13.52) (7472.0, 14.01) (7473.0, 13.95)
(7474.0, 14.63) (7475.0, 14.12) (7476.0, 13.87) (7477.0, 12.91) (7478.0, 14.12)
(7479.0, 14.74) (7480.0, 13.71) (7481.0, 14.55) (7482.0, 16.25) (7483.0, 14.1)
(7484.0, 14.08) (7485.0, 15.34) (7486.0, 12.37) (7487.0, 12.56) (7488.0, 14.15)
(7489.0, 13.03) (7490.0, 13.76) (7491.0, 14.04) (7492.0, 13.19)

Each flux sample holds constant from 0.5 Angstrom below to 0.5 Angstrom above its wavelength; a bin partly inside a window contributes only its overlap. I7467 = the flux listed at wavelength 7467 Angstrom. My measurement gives 13.86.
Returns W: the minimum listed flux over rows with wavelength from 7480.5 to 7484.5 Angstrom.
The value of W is 14.08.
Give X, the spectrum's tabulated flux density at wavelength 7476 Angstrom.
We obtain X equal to 13.87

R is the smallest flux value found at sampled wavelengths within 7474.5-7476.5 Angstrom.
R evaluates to 13.87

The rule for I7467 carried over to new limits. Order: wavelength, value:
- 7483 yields 14.1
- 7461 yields 14.77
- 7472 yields 14.01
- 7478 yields 14.12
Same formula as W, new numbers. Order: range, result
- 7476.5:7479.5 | 12.91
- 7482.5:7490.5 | 12.37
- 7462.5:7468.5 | 12.25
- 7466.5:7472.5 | 12.55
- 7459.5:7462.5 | 12.92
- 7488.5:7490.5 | 13.03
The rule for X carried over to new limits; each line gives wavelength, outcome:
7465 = 12.26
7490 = 13.76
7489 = 13.03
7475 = 14.12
